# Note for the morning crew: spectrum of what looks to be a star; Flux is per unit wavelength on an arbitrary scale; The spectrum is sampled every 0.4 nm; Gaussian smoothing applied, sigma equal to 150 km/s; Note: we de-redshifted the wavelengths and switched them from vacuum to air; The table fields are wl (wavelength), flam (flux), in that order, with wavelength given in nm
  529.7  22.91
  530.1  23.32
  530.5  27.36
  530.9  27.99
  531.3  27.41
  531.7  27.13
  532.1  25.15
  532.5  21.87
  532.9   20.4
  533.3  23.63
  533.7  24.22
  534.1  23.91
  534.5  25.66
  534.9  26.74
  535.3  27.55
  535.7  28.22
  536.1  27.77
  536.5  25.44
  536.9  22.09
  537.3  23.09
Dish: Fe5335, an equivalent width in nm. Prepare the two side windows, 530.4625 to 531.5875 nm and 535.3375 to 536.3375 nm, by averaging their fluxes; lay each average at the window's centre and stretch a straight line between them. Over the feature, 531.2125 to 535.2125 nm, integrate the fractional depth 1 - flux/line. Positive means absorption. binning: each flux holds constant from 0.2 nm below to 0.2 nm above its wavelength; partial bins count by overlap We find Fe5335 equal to 0.445 nm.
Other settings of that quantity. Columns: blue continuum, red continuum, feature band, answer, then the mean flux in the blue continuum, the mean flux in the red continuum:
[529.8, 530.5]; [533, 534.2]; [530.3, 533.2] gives -0.15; 24.4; 23.6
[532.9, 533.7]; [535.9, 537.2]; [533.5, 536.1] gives -0.25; 23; 24.9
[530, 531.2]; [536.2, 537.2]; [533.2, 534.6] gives 0.05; 26.6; 24.1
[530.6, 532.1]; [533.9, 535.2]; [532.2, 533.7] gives 0.22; 27.2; 25.6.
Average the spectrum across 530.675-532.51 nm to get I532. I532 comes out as 26.3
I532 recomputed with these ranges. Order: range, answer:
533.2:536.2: 26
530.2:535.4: 25.2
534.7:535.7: 27.4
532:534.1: 23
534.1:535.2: 25.9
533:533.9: 23.5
